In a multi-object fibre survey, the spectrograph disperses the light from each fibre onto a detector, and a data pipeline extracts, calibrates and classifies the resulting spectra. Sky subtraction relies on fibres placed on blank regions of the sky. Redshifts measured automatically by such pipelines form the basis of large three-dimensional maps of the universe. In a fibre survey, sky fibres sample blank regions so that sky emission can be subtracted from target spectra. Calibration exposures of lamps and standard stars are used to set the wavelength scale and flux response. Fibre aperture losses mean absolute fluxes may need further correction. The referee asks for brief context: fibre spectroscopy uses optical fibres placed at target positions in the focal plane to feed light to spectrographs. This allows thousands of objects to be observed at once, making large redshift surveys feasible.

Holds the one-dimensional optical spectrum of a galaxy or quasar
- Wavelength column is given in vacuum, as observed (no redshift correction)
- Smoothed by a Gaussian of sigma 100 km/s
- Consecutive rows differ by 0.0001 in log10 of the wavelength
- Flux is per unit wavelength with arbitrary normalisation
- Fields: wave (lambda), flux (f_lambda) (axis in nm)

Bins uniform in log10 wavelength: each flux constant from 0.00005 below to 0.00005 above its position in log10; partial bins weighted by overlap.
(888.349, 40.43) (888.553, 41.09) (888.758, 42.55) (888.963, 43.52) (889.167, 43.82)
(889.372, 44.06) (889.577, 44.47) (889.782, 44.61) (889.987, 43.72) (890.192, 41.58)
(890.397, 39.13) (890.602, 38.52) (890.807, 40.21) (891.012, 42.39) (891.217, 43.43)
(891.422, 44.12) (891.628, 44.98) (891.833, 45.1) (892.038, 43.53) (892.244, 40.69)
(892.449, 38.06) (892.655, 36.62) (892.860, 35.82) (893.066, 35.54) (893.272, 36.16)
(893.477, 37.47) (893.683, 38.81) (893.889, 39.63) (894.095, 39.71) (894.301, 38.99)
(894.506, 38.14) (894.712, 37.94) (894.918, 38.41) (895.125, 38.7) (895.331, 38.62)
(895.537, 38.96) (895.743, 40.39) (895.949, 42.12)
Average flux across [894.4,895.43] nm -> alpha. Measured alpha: 38.4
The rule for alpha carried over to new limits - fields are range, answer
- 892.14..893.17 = 37.3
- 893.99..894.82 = 38.7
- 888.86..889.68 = 44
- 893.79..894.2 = 39.6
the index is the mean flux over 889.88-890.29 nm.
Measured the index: 42.7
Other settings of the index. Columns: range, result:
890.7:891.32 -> 42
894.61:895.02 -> 38.2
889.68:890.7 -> 41.5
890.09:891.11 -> 40.4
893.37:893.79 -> 38.2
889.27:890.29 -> 43.7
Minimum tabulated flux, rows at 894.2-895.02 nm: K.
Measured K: 37.94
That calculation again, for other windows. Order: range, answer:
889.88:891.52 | 38.52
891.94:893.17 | 35.54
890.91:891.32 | 42.39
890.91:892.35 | 40.69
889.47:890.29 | 41.58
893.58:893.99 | 38.81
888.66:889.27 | 42.55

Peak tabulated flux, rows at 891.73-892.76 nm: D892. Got 45.1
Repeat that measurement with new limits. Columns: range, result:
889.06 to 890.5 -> 44.61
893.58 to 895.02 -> 39.71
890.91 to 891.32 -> 43.43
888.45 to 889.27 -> 43.82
